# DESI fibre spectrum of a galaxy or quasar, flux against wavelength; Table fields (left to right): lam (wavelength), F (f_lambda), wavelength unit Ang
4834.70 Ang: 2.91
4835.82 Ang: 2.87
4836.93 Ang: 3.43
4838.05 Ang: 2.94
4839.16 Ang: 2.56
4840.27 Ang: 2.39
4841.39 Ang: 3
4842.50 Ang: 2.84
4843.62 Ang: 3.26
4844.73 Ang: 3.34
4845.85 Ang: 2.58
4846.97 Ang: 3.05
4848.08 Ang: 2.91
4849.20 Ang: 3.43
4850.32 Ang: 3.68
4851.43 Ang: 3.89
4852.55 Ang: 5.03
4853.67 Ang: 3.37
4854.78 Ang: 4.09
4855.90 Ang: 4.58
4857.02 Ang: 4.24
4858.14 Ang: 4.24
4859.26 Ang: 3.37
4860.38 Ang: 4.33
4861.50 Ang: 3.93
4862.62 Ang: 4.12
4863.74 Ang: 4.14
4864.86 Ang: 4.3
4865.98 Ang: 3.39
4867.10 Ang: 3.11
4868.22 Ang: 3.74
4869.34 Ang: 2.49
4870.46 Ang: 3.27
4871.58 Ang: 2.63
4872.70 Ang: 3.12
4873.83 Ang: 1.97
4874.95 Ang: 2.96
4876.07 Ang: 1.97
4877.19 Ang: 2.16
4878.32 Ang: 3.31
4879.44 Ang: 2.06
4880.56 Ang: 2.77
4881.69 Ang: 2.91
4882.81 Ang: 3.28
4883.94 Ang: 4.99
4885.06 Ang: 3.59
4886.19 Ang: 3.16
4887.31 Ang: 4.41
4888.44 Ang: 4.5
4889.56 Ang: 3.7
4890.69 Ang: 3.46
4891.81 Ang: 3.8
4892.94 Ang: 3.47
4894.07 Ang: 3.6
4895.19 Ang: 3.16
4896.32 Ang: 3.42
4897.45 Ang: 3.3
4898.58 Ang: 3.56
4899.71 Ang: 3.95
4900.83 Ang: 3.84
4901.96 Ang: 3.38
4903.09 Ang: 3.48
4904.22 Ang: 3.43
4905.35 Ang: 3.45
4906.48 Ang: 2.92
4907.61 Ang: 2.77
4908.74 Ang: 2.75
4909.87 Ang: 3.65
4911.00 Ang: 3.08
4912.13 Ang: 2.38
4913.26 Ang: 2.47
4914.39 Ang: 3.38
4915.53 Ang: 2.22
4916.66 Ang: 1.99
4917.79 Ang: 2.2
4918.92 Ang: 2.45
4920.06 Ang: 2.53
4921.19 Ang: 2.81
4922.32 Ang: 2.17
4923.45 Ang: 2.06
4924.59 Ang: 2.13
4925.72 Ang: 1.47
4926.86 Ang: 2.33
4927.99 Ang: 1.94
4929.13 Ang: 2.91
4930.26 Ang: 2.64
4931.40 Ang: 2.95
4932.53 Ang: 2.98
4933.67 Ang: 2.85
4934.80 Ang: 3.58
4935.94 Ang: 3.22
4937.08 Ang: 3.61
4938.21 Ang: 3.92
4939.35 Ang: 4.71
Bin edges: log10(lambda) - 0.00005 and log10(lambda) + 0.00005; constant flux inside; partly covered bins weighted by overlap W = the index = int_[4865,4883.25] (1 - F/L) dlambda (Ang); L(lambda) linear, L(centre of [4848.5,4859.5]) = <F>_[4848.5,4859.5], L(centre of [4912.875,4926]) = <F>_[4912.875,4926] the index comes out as 3.3 Ang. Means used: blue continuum 4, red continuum 2.34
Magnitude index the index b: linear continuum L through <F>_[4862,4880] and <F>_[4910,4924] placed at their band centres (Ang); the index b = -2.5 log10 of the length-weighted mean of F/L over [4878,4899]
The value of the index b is -0.23 mag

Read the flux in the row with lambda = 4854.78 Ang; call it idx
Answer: 4.09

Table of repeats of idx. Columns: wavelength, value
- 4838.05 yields 2.94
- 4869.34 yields 2.49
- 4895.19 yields 3.16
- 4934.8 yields 3.58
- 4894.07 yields 3.6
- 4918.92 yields 2.45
